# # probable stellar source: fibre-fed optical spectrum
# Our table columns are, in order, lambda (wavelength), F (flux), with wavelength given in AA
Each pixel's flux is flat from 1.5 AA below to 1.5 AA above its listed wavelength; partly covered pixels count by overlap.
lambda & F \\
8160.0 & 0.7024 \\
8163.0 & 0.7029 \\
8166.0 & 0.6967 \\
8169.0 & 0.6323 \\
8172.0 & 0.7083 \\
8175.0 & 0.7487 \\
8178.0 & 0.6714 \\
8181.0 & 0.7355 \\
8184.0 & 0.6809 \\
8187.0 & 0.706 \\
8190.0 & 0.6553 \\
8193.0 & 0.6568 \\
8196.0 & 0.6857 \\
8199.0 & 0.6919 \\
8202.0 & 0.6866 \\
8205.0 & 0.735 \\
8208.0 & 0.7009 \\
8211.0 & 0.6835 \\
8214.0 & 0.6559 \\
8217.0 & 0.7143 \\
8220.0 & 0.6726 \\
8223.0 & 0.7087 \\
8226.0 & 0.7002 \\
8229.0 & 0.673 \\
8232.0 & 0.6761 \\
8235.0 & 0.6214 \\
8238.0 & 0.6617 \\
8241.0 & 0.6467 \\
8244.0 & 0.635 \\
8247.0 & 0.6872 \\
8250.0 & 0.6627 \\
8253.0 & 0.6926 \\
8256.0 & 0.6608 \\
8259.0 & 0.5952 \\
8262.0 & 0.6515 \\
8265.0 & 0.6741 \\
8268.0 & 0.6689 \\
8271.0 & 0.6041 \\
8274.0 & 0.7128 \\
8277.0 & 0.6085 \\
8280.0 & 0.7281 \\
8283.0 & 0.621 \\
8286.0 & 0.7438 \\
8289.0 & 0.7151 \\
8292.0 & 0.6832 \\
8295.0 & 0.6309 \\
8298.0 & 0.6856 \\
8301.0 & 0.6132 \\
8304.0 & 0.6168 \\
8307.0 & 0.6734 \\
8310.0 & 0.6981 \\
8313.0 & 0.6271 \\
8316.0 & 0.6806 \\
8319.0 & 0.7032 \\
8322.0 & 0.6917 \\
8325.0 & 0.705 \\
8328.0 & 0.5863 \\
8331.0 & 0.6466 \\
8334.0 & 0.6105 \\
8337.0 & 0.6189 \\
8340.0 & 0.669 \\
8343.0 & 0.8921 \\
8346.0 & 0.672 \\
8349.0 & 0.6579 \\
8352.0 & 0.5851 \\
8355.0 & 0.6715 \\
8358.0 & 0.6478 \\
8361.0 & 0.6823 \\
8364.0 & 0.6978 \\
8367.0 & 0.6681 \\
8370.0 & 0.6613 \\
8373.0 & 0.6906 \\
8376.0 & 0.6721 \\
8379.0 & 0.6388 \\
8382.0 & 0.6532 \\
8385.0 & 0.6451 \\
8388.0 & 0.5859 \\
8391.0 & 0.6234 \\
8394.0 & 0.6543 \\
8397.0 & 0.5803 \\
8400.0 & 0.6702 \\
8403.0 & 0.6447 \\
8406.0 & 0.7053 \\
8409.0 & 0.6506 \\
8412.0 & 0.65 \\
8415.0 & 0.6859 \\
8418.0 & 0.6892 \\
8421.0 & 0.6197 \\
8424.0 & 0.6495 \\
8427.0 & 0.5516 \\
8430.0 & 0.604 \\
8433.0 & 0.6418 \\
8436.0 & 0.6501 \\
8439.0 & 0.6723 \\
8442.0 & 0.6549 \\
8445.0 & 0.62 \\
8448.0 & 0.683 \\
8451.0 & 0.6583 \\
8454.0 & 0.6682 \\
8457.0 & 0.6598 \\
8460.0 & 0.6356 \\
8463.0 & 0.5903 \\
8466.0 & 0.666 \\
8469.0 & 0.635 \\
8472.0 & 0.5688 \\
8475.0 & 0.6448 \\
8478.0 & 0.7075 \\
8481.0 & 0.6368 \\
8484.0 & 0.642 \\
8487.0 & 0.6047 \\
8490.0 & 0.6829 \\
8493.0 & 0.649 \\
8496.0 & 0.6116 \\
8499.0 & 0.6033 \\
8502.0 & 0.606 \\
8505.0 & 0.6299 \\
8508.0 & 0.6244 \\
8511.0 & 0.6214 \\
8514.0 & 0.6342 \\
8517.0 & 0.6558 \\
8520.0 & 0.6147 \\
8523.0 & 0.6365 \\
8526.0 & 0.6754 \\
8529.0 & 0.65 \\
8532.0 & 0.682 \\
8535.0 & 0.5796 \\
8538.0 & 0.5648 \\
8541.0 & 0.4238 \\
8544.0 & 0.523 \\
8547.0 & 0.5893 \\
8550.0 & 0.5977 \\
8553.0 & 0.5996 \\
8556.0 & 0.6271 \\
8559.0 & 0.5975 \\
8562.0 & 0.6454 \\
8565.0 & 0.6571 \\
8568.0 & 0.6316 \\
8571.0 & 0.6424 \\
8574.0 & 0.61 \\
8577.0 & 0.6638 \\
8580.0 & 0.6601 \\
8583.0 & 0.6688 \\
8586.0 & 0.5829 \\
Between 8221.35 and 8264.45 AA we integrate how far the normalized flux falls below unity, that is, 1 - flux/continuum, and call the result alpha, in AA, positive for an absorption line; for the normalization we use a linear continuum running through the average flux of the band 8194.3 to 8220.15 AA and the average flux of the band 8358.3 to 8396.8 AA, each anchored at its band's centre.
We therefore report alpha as 1.4 AA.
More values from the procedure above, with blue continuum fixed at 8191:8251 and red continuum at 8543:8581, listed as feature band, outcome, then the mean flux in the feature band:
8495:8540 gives 0.23 AA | 0.624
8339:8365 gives -1.22 AA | 0.686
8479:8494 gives -0.30 AA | 0.645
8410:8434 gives 0.25 AA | 0.637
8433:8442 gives -0.23 AA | 0.657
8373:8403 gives 0.47 AA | 0.639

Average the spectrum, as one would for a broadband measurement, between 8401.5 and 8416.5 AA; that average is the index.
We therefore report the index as 0.667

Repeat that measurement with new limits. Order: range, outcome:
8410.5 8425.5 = 0.659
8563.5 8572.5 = 0.644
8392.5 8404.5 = 0.637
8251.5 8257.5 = 0.677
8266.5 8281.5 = 0.664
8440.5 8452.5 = 0.654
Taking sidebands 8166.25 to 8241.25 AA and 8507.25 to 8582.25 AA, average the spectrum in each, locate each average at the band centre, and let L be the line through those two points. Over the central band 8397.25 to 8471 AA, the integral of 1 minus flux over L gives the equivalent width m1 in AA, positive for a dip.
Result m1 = -0.9 AA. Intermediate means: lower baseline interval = 0.685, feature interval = 0.646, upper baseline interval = 0.617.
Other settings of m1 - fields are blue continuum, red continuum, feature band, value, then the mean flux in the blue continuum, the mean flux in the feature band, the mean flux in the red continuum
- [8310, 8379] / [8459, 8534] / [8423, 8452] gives 0.49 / 0.67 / 0.638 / 0.636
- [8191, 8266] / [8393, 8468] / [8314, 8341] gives 0.16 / 0.673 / 0.656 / 0.646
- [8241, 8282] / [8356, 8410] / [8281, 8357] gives -1.32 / 0.659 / 0.668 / 0.654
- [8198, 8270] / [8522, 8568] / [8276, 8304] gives -0.34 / 0.673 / 0.668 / 0.604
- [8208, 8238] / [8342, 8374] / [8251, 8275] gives 0.81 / 0.679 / 0.656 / 0.681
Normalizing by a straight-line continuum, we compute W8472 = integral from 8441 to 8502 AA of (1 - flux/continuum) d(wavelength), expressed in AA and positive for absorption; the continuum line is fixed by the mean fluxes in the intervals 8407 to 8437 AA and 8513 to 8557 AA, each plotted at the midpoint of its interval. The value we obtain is -1.6 AA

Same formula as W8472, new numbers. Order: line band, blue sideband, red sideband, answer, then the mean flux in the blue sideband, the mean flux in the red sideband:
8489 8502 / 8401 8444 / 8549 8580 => 0.1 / 0.648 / 0.629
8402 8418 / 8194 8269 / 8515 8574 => -0.8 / 0.674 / 0.61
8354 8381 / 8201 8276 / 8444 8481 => -0.6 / 0.671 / 0.645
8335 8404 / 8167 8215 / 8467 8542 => -0.7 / 0.69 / 0.625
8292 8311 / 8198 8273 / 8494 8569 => 0.1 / 0.671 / 0.611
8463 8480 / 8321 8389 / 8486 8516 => -0.1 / 0.663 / 0.628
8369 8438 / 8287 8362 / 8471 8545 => 0.3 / 0.667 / 0.62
